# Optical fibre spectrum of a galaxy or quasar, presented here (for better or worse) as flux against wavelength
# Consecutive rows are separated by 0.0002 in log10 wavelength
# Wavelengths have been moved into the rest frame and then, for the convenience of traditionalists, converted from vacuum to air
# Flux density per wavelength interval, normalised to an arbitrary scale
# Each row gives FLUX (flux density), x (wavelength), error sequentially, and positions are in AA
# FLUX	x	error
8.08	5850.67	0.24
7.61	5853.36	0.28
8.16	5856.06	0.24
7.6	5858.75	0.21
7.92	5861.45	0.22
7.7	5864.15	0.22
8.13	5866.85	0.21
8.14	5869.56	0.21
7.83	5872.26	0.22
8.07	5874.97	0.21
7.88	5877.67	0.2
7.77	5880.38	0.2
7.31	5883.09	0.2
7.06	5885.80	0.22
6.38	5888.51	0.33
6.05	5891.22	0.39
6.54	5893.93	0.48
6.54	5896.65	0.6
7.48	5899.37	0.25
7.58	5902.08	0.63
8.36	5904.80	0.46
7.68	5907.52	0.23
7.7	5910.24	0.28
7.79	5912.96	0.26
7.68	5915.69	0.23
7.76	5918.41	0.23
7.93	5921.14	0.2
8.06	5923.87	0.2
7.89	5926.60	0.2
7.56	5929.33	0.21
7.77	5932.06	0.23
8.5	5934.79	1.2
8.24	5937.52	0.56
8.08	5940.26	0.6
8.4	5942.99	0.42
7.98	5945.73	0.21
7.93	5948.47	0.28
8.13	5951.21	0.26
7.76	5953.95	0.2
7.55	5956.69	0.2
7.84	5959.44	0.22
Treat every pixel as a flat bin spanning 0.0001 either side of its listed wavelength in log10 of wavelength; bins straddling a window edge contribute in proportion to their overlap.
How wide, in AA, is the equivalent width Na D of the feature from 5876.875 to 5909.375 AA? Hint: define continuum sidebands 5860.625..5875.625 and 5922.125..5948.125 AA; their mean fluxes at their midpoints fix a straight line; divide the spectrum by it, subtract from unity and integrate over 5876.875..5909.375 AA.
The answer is 3.2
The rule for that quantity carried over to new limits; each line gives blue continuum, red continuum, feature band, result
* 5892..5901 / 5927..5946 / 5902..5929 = -1.6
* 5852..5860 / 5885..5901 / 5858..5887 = -1.9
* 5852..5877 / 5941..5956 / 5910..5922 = 0.3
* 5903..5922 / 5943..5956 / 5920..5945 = -0.4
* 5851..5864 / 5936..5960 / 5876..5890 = 1.1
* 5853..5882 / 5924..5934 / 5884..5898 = 2.4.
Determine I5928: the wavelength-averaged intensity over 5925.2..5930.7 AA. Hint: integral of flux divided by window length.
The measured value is 7.73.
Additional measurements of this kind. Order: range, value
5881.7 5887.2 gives 7.18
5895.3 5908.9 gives 7.53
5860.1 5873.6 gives 7.94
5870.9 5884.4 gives 7.77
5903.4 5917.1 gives 7.84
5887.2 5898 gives 6.38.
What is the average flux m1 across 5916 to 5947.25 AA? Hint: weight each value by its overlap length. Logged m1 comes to 8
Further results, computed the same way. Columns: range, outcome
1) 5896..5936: 7.77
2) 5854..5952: 7.71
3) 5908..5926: 7.81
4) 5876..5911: 7.26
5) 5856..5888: 7.75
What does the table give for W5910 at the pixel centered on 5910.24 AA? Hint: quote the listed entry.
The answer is 7.7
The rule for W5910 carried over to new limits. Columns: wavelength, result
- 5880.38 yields 7.77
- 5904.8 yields 8.36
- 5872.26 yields 7.83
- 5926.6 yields 7.89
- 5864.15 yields 7.7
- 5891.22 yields 6.05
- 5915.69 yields 7.68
